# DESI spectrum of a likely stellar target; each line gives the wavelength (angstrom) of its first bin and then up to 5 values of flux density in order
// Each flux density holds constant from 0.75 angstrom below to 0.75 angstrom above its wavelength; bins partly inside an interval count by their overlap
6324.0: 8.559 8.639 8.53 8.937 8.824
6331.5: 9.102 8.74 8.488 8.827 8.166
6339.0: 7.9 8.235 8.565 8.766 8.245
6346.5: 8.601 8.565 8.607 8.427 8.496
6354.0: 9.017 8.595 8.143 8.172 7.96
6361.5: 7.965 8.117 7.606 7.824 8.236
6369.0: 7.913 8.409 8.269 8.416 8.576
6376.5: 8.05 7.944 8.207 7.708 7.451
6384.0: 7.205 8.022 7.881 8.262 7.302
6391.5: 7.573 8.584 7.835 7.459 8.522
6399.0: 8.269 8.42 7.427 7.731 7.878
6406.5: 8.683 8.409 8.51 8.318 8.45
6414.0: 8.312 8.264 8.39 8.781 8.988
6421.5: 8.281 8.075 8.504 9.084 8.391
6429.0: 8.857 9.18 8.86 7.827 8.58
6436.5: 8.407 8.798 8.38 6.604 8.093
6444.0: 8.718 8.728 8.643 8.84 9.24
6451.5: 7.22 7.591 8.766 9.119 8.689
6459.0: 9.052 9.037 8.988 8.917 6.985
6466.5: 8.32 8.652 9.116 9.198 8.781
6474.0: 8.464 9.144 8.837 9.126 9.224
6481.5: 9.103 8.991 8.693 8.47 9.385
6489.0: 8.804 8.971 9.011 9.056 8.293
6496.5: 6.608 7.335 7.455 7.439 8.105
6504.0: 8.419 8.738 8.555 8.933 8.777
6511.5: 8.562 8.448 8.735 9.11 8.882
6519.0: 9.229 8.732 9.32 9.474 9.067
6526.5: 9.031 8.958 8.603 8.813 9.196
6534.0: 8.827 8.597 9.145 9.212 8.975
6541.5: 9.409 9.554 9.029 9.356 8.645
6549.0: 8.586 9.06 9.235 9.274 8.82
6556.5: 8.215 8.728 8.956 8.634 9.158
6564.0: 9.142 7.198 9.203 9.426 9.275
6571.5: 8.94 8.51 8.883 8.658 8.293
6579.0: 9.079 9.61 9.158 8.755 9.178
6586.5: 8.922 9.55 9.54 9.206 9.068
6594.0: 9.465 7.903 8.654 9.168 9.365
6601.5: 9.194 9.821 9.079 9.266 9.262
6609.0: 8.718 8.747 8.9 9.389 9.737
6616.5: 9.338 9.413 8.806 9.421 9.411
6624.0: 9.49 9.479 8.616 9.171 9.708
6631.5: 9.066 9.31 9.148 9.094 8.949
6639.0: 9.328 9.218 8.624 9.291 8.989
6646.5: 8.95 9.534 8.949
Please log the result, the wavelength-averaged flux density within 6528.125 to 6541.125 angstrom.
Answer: 8.94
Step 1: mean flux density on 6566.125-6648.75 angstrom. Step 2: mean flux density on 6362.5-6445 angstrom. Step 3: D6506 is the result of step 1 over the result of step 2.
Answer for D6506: 1.1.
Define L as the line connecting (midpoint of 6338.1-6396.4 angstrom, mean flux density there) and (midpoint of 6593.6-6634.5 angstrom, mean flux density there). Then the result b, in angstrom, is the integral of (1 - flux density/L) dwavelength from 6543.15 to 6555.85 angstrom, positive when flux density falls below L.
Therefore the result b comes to -0.2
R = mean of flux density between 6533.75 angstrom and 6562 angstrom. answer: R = 8.97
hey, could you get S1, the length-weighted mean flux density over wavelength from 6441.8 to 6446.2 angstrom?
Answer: 8.52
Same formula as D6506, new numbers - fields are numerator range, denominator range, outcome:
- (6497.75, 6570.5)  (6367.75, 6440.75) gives 1.07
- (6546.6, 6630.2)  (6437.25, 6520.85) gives 1.05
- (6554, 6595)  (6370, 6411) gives 1.11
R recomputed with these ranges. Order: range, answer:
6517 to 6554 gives 9.05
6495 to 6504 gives 7.55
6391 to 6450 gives 8.36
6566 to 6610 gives 9.06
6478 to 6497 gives 8.77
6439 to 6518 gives 8.55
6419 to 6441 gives 8.52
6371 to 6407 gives 7.98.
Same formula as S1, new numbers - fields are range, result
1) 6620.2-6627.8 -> 9.28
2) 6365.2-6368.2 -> 8.02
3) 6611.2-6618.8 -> 9.35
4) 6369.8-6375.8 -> 8.41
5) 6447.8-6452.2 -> 8.44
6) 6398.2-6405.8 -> 7.95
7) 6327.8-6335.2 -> 8.82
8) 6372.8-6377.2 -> 8.35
